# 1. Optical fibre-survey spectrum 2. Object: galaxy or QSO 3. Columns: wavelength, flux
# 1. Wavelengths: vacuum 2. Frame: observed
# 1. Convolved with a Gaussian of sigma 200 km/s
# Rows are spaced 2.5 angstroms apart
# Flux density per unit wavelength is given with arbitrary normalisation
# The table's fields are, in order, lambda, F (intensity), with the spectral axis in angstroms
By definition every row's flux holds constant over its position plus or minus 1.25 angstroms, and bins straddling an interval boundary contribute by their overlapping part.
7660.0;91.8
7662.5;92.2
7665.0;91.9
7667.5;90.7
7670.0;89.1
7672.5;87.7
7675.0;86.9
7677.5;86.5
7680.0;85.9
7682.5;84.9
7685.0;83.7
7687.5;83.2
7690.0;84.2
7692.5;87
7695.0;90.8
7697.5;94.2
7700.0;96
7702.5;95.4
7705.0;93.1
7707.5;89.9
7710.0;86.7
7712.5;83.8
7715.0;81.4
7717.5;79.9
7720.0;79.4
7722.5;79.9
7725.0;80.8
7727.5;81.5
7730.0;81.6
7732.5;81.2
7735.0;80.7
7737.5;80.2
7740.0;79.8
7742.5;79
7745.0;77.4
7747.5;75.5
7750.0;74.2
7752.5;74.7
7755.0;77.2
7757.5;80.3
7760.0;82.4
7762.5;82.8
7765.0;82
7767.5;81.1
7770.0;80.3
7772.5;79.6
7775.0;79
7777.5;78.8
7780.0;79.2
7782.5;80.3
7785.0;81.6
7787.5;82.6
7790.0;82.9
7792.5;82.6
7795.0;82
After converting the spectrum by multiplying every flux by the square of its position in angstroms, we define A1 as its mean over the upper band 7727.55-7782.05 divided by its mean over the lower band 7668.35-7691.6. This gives 0.94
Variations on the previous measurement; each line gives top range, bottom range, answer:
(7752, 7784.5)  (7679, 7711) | 0.92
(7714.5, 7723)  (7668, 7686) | 0.93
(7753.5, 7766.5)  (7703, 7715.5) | 0.93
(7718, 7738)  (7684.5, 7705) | 0.91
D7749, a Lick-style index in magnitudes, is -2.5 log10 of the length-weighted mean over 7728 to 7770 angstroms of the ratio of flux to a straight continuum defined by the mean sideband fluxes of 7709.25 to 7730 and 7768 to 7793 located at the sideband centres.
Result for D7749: 0.023 mag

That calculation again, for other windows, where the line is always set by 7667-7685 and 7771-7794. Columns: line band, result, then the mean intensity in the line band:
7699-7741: 0.00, 84.2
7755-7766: 0.01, 81.3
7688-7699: -0.04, 88.8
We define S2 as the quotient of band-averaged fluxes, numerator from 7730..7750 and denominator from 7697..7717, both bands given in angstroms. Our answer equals 0.88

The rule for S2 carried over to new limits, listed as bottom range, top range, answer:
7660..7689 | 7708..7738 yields 0.93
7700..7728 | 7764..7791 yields 0.95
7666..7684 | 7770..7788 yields 0.92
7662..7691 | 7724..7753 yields 0.91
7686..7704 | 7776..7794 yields 0.90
